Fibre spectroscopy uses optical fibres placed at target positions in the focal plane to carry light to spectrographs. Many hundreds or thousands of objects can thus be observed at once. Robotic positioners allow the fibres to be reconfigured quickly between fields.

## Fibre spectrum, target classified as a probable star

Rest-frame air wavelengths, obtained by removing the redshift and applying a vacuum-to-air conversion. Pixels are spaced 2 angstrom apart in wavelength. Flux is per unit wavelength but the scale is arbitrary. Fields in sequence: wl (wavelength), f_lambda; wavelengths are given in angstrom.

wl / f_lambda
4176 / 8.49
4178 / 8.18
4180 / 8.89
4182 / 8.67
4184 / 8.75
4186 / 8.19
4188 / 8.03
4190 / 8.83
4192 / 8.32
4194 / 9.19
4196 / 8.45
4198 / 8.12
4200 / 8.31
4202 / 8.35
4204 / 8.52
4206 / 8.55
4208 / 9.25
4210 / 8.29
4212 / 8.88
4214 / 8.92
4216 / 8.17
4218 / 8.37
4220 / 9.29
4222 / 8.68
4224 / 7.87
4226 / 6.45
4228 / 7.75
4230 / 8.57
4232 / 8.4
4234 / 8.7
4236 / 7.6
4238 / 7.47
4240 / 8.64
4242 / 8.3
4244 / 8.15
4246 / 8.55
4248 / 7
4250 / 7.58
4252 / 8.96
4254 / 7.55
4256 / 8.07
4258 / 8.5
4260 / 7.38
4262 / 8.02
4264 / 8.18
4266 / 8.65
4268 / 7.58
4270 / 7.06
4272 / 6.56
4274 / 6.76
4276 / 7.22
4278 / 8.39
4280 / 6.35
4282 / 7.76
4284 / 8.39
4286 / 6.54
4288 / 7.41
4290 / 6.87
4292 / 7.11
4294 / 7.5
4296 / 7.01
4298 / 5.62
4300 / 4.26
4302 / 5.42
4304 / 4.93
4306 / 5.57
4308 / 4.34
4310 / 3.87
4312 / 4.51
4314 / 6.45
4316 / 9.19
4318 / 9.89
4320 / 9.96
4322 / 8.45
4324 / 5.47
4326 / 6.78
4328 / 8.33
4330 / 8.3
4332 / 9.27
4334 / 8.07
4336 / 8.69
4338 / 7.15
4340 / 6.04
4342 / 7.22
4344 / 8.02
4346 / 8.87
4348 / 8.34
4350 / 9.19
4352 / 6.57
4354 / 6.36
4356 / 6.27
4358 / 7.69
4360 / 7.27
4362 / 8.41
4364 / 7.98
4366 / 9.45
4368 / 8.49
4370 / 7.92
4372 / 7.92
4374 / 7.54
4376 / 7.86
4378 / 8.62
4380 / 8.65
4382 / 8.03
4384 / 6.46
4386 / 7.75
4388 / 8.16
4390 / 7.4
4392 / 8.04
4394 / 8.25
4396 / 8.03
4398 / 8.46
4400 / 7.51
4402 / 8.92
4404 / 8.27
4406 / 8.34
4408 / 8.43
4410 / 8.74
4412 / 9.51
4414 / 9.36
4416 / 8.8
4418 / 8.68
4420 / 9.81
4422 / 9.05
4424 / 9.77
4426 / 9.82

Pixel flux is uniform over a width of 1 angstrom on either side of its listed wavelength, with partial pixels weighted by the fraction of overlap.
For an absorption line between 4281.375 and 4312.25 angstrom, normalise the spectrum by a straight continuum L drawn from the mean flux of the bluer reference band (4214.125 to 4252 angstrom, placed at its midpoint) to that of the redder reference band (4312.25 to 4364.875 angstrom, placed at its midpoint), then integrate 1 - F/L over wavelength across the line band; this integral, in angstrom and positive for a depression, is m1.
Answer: 7.2 angstrom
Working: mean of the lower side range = 8.13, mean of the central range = 6.09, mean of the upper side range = 7.81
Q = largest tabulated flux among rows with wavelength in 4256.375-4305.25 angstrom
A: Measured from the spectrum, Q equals 8.65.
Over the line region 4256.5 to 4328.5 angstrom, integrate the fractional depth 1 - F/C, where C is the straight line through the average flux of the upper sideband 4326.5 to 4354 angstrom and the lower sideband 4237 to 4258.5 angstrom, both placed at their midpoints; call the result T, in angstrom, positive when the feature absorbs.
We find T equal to 8.9 angstrom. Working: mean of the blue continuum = 8.06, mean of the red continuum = 7.92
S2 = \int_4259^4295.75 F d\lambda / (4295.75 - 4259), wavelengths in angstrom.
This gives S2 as 7.42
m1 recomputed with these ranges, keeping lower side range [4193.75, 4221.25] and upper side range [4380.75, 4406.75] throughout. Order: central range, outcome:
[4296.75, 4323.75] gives 6.3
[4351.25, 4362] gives 1.5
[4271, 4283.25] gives 1.7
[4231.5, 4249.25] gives 0.9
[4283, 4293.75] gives 1.4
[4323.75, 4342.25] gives 1.2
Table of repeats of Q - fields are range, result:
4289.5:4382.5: 9.96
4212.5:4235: 9.29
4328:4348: 9.27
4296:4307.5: 7.01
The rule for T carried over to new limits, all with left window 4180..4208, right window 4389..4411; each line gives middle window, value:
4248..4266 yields 0.9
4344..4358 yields 1.1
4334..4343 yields 1.0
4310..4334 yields 1.8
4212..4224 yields -0.2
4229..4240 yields 0.4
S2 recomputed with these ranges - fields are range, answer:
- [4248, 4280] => 7.7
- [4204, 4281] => 8.02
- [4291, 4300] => 6.53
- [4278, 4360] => 7.12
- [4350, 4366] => 7.48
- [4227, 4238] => 8.14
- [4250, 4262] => 8.04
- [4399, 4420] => 8.71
